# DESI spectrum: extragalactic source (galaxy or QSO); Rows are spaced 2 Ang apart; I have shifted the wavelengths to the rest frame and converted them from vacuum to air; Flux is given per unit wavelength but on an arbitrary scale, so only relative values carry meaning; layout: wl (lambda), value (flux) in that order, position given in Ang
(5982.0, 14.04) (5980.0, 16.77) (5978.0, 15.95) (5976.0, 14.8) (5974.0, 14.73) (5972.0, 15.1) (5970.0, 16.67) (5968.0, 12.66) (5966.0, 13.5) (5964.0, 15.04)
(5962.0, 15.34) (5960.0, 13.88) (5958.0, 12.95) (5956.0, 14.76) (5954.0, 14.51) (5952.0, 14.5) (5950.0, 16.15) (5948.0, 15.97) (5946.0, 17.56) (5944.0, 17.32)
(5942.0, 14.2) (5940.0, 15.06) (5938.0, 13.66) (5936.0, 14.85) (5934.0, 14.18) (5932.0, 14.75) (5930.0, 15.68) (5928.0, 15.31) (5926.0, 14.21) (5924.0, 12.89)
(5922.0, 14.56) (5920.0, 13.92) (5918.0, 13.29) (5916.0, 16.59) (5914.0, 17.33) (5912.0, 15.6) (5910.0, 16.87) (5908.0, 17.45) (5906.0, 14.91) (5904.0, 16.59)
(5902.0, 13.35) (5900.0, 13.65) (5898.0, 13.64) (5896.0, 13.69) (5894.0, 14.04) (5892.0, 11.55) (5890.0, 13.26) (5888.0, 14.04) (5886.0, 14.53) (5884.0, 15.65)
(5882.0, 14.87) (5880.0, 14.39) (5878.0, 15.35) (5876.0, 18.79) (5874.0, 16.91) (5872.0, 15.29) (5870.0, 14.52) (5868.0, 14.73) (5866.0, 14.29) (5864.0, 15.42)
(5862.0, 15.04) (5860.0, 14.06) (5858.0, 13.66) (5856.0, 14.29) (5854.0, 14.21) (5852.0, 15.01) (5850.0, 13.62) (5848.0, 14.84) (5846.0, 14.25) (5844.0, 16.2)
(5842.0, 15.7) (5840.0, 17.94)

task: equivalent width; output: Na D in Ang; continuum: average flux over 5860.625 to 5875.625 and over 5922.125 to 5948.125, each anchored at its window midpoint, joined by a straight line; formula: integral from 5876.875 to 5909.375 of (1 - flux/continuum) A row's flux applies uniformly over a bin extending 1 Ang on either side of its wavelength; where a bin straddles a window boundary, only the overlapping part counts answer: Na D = 1.51 Ang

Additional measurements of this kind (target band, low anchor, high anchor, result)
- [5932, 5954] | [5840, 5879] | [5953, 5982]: -0.7 Ang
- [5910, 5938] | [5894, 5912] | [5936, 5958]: 0.4 Ang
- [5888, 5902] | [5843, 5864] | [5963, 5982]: 1.3 Ang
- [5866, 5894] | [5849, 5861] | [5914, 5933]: -1.0 Ang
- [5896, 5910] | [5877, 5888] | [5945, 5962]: -0.1 Ang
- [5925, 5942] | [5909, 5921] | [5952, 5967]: 0.4 Ang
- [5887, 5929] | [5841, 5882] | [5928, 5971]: 1.0 Ang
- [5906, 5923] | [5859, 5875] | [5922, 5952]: -0.7 Ang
